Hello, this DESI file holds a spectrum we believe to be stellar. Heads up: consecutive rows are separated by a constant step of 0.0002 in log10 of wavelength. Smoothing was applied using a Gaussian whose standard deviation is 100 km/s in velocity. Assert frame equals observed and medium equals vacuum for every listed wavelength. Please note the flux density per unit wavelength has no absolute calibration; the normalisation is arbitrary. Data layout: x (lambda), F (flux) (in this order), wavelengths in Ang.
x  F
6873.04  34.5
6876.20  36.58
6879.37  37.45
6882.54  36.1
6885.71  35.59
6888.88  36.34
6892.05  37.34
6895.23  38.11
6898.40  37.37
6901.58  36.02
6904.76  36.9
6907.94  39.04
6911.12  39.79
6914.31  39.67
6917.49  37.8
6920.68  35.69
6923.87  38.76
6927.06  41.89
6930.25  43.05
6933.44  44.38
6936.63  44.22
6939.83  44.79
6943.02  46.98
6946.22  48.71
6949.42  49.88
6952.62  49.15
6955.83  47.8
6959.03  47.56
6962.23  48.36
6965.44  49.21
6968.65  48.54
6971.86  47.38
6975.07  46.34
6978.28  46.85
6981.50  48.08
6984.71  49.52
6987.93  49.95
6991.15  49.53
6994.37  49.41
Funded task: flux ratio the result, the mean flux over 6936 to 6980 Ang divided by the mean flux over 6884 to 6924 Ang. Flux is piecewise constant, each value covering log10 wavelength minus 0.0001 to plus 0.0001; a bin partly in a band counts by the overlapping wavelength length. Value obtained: 1.3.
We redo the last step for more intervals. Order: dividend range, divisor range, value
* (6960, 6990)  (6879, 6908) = 1.31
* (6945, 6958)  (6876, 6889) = 1.34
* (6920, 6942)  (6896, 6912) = 1.12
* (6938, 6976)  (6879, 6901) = 1.30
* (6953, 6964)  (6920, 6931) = 1.20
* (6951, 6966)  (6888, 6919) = 1.28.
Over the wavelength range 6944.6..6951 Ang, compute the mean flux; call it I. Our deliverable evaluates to 49.3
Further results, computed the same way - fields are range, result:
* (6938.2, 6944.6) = 45.9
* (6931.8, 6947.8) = 45.8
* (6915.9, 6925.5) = 37.4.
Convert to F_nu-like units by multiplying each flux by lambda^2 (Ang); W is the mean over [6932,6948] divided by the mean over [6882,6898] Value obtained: 1.27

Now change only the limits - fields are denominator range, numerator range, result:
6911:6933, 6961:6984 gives 1.22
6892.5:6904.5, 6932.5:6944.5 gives 1.23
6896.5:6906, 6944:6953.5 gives 1.35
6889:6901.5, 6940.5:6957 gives 1.32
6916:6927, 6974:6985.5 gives 1.27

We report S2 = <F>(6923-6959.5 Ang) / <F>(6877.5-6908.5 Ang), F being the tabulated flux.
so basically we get 1.24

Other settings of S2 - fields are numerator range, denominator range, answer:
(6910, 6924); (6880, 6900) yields 1.04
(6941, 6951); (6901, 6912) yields 1.27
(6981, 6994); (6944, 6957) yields 1.01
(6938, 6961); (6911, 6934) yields 1.20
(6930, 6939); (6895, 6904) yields 1.19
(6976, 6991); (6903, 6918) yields 1.26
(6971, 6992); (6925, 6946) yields 1.09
